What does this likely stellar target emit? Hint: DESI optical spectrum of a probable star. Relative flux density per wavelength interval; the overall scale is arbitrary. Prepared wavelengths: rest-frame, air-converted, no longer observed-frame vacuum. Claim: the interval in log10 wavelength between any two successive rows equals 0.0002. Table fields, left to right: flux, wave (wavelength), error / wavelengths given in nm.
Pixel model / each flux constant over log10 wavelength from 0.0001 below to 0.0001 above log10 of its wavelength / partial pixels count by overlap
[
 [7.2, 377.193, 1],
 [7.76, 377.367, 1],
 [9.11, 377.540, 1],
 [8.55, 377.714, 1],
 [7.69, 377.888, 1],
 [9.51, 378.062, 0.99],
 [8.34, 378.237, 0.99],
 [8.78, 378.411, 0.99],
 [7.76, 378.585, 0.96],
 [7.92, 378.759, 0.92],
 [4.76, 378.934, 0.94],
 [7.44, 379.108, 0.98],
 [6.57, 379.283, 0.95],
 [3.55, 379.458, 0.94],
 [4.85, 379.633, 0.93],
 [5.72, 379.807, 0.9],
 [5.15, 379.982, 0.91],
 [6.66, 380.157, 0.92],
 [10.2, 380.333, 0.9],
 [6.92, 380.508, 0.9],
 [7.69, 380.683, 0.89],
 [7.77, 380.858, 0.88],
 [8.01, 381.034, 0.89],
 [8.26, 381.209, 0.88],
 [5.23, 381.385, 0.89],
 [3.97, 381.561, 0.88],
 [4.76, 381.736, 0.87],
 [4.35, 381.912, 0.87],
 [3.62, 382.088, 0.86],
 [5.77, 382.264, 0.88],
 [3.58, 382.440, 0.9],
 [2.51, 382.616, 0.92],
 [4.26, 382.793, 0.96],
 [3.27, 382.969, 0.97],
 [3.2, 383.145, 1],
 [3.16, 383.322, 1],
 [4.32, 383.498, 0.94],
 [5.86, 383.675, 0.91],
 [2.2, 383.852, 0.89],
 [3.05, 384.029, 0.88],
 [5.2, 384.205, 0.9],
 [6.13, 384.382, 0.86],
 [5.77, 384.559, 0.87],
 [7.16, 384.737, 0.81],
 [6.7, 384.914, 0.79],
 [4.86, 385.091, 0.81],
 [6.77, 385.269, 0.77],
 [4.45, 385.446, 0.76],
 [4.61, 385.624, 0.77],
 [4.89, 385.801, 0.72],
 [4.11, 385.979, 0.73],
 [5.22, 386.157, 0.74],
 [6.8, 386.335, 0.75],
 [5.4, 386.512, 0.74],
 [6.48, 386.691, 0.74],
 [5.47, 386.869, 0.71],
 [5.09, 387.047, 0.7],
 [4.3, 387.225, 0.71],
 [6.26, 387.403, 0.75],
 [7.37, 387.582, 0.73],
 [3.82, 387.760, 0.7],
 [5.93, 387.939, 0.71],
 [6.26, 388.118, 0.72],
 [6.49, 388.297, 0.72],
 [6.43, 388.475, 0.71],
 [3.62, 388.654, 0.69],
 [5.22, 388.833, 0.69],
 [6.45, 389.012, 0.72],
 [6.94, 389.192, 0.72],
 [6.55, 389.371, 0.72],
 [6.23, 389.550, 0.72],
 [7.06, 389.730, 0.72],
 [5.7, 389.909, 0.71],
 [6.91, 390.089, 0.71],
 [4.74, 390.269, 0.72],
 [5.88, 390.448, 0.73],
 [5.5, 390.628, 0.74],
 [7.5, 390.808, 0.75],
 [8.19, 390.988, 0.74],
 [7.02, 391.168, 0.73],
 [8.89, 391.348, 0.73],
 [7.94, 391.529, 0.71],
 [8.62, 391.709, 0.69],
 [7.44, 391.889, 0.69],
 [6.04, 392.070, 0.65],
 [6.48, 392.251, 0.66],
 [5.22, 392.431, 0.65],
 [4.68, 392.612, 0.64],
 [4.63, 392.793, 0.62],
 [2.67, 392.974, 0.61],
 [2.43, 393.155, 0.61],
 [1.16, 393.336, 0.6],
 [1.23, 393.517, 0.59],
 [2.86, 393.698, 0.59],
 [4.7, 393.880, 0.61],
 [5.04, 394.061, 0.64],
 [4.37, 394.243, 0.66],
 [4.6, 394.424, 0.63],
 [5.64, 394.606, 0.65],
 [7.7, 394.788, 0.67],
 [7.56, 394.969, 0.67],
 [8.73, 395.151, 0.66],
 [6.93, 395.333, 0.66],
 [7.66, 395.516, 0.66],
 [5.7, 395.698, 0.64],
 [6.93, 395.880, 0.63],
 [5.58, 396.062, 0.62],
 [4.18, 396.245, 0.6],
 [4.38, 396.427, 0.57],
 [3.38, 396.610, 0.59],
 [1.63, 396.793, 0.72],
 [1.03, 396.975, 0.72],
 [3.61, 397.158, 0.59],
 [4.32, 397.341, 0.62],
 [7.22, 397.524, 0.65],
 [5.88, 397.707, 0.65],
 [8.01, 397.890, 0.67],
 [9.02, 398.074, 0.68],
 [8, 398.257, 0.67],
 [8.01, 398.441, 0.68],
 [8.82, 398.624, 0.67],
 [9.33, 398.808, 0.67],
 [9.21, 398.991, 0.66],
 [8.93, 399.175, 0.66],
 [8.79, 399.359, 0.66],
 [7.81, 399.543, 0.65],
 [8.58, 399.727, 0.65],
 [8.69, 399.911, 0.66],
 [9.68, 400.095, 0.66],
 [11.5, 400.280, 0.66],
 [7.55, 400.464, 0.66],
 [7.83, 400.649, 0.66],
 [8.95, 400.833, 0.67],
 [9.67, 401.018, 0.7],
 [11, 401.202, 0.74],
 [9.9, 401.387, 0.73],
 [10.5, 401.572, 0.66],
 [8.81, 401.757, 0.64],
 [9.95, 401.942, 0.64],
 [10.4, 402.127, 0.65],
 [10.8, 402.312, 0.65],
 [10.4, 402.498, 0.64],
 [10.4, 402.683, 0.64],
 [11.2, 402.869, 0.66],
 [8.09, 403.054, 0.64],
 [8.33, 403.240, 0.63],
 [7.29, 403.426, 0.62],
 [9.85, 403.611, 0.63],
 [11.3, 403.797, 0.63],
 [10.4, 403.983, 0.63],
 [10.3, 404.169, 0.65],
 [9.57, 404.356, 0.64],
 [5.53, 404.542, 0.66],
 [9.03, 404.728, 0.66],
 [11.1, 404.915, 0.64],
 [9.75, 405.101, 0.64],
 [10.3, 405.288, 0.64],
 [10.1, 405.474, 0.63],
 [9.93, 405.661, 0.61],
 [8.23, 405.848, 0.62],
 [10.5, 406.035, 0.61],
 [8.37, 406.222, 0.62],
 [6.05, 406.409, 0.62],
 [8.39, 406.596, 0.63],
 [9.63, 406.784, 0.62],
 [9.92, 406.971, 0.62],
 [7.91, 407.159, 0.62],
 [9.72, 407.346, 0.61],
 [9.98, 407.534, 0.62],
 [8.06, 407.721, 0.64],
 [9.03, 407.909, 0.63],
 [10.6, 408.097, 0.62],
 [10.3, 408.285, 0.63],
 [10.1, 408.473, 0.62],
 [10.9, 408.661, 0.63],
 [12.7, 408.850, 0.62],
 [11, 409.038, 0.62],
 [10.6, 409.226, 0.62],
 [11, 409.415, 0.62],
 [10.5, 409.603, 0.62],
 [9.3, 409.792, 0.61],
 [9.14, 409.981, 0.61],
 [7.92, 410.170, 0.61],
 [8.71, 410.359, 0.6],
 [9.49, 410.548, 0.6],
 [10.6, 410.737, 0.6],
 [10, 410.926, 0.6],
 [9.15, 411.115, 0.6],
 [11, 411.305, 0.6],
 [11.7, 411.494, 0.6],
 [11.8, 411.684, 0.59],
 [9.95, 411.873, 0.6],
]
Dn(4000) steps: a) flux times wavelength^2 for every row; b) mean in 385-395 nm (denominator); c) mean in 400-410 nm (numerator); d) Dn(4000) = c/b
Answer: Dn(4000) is 1.86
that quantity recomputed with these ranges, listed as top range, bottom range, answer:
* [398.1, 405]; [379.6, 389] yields 1.89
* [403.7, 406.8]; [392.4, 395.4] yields 2.10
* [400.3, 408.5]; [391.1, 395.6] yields 1.78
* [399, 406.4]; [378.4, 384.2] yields 1.94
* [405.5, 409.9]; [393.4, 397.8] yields 2.05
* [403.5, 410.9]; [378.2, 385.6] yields 1.96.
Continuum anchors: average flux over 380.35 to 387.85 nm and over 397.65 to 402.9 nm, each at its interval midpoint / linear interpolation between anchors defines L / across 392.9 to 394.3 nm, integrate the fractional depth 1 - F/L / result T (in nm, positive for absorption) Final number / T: 0.84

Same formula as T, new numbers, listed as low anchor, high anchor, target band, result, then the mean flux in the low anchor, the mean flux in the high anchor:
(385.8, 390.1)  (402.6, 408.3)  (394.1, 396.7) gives 0.48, 5.8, 9.31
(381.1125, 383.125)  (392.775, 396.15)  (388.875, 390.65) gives -0.49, 4.48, 5.07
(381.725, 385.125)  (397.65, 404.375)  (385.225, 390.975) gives -0.04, 4.48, 9.28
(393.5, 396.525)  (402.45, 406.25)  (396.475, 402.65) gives -0.36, 5.62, 9.53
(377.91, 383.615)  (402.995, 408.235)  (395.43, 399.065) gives 0.91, 5.89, 9.2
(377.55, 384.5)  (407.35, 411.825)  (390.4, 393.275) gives 0.50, 5.84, 10.1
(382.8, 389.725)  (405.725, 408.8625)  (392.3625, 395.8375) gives 0.97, 5.33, 9.35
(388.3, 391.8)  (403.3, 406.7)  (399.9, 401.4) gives -0.17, 6.6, 9.21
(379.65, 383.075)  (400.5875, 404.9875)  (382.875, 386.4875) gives 0.79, 5.64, 9.61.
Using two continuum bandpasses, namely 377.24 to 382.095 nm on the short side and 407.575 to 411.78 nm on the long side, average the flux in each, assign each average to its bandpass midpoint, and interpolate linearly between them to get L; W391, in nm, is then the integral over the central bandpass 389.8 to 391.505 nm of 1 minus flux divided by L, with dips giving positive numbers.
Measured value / 0.28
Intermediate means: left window 6.87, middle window 6.76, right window 10.2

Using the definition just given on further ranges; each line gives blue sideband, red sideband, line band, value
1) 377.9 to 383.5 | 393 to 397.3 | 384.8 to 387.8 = -0.043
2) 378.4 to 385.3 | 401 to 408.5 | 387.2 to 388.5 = 0.135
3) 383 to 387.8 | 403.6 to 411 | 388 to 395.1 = 0.681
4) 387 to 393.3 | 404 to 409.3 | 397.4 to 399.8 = -0.122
